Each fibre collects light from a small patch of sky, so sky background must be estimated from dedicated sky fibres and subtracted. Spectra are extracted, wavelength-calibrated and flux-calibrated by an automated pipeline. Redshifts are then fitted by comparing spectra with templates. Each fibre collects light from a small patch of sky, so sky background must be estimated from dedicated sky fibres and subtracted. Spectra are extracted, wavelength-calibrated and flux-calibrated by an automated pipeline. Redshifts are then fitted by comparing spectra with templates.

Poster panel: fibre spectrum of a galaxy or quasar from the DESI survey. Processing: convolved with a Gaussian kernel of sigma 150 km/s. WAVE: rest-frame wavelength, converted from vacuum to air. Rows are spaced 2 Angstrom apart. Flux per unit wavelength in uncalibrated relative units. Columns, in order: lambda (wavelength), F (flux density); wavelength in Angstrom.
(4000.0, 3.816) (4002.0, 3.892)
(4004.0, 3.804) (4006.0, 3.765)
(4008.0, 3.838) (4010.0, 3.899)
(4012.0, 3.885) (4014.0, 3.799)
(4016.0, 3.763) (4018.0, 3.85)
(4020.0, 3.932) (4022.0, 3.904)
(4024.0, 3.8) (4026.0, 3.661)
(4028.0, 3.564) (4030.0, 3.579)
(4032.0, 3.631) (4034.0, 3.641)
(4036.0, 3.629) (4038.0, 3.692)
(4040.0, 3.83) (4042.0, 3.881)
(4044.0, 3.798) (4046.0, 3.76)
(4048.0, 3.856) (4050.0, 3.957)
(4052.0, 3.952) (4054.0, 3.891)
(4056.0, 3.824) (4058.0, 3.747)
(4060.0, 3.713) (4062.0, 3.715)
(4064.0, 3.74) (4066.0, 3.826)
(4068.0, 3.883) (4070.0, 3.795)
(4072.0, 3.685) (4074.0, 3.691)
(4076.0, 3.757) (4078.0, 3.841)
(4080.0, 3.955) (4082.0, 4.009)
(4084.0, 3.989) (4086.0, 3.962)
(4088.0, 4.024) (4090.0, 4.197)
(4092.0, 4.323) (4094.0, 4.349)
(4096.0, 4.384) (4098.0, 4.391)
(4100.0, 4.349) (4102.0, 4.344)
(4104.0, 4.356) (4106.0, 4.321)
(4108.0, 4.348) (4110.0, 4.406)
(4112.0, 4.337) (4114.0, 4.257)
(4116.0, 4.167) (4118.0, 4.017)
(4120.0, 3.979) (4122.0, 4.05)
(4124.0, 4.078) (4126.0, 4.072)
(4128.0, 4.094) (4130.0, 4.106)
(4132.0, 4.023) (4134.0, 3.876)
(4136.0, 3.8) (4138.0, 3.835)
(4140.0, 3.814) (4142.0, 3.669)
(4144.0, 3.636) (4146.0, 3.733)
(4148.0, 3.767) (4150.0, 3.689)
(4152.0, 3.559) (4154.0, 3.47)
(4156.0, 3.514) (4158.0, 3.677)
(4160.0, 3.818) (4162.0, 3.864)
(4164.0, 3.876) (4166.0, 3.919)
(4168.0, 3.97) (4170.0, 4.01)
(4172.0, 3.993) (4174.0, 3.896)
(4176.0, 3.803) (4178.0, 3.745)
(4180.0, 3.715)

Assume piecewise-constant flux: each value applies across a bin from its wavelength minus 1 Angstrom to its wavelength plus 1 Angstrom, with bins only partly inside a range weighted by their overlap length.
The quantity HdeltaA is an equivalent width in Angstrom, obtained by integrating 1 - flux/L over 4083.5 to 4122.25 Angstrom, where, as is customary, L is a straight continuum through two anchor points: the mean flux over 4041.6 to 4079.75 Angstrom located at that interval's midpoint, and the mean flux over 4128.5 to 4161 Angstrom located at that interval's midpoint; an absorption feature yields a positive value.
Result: -4.6 Angstrom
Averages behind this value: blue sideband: 3.81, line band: 4.23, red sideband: 3.75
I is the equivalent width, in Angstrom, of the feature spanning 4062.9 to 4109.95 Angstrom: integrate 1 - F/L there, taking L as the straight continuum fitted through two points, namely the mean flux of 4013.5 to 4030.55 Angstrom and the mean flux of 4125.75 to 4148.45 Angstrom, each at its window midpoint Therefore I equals -3.1 Angstrom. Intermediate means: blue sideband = 3.77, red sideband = 3.86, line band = 4.07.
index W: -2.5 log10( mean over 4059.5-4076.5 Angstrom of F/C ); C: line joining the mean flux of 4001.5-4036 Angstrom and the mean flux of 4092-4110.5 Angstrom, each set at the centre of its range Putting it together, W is 0.10 mag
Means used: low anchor 3.77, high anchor 4.36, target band 3.76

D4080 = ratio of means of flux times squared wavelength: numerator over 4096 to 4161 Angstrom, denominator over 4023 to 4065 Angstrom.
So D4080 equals 1.11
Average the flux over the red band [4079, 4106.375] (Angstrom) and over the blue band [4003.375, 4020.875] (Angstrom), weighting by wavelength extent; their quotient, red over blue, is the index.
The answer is 1.10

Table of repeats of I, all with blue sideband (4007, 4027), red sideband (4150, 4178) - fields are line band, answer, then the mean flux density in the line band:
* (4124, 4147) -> -0.5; 3.89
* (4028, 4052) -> 0.5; 3.75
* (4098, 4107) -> -1.3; 4.35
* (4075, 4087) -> -0.3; 3.92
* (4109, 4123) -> -1.4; 4.17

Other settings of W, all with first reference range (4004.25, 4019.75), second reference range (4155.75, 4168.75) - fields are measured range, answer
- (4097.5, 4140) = -0.09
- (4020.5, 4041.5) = 0.04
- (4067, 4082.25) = 0.00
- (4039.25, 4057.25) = -0.01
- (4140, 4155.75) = 0.05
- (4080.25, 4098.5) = -0.09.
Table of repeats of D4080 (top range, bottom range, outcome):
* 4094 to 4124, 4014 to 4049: 1.18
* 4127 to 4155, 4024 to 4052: 1.07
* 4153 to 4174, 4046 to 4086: 1.04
